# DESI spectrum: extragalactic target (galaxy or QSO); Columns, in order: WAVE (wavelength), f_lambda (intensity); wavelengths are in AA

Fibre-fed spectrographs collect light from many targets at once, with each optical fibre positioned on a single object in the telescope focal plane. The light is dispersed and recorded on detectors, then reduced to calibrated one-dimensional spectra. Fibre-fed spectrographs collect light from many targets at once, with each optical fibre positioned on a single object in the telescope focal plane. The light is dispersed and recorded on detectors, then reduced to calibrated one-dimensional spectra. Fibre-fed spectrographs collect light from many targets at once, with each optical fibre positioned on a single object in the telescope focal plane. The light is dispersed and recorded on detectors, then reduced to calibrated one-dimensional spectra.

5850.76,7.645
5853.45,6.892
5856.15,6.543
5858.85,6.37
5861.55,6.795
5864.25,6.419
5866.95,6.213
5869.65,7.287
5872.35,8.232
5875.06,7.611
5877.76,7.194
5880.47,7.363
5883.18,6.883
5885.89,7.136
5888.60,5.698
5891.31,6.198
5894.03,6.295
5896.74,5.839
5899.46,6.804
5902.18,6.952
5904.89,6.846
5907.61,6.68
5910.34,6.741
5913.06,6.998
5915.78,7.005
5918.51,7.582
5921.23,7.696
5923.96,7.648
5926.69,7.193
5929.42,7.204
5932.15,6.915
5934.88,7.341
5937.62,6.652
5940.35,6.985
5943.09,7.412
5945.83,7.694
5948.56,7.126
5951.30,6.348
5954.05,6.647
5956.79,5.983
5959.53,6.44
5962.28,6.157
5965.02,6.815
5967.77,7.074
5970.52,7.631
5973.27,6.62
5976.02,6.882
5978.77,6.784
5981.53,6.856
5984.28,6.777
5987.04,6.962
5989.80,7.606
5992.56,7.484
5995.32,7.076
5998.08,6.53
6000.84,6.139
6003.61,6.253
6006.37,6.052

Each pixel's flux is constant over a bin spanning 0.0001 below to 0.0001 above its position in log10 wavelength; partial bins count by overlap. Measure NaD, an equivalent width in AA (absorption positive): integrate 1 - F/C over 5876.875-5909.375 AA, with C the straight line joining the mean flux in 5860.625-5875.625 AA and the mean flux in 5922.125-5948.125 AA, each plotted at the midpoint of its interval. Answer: 2.2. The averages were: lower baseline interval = 7.08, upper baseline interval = 7.23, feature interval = 6.65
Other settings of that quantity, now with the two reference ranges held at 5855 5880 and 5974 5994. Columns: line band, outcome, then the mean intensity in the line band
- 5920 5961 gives 0.0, 7.01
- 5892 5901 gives 0.9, 6.31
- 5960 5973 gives 0.3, 6.86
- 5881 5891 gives 0.6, 6.6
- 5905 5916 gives 0.3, 6.84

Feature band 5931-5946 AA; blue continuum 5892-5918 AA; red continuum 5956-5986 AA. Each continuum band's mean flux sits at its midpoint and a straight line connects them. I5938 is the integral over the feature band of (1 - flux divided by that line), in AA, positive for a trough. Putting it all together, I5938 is -0.9 AA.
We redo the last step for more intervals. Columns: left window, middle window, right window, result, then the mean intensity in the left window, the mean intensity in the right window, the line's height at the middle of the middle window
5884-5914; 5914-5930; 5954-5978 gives -1.88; 6.56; 6.7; 6.61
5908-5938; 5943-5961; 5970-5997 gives 0.90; 7.18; 7.04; 7.11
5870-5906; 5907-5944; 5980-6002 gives -1.42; 6.86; 6.93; 6.89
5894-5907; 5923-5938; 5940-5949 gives -0.14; 6.58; 7.36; 7.11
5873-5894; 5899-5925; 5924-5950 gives -0.19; 6.88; 7.19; 7.04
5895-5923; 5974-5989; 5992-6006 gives -0.46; 6.92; 6.61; 6.67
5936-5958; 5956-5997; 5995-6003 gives -1.50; 6.87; 6.48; 6.65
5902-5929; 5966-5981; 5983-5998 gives 0.30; 7.15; 7.12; 7.13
